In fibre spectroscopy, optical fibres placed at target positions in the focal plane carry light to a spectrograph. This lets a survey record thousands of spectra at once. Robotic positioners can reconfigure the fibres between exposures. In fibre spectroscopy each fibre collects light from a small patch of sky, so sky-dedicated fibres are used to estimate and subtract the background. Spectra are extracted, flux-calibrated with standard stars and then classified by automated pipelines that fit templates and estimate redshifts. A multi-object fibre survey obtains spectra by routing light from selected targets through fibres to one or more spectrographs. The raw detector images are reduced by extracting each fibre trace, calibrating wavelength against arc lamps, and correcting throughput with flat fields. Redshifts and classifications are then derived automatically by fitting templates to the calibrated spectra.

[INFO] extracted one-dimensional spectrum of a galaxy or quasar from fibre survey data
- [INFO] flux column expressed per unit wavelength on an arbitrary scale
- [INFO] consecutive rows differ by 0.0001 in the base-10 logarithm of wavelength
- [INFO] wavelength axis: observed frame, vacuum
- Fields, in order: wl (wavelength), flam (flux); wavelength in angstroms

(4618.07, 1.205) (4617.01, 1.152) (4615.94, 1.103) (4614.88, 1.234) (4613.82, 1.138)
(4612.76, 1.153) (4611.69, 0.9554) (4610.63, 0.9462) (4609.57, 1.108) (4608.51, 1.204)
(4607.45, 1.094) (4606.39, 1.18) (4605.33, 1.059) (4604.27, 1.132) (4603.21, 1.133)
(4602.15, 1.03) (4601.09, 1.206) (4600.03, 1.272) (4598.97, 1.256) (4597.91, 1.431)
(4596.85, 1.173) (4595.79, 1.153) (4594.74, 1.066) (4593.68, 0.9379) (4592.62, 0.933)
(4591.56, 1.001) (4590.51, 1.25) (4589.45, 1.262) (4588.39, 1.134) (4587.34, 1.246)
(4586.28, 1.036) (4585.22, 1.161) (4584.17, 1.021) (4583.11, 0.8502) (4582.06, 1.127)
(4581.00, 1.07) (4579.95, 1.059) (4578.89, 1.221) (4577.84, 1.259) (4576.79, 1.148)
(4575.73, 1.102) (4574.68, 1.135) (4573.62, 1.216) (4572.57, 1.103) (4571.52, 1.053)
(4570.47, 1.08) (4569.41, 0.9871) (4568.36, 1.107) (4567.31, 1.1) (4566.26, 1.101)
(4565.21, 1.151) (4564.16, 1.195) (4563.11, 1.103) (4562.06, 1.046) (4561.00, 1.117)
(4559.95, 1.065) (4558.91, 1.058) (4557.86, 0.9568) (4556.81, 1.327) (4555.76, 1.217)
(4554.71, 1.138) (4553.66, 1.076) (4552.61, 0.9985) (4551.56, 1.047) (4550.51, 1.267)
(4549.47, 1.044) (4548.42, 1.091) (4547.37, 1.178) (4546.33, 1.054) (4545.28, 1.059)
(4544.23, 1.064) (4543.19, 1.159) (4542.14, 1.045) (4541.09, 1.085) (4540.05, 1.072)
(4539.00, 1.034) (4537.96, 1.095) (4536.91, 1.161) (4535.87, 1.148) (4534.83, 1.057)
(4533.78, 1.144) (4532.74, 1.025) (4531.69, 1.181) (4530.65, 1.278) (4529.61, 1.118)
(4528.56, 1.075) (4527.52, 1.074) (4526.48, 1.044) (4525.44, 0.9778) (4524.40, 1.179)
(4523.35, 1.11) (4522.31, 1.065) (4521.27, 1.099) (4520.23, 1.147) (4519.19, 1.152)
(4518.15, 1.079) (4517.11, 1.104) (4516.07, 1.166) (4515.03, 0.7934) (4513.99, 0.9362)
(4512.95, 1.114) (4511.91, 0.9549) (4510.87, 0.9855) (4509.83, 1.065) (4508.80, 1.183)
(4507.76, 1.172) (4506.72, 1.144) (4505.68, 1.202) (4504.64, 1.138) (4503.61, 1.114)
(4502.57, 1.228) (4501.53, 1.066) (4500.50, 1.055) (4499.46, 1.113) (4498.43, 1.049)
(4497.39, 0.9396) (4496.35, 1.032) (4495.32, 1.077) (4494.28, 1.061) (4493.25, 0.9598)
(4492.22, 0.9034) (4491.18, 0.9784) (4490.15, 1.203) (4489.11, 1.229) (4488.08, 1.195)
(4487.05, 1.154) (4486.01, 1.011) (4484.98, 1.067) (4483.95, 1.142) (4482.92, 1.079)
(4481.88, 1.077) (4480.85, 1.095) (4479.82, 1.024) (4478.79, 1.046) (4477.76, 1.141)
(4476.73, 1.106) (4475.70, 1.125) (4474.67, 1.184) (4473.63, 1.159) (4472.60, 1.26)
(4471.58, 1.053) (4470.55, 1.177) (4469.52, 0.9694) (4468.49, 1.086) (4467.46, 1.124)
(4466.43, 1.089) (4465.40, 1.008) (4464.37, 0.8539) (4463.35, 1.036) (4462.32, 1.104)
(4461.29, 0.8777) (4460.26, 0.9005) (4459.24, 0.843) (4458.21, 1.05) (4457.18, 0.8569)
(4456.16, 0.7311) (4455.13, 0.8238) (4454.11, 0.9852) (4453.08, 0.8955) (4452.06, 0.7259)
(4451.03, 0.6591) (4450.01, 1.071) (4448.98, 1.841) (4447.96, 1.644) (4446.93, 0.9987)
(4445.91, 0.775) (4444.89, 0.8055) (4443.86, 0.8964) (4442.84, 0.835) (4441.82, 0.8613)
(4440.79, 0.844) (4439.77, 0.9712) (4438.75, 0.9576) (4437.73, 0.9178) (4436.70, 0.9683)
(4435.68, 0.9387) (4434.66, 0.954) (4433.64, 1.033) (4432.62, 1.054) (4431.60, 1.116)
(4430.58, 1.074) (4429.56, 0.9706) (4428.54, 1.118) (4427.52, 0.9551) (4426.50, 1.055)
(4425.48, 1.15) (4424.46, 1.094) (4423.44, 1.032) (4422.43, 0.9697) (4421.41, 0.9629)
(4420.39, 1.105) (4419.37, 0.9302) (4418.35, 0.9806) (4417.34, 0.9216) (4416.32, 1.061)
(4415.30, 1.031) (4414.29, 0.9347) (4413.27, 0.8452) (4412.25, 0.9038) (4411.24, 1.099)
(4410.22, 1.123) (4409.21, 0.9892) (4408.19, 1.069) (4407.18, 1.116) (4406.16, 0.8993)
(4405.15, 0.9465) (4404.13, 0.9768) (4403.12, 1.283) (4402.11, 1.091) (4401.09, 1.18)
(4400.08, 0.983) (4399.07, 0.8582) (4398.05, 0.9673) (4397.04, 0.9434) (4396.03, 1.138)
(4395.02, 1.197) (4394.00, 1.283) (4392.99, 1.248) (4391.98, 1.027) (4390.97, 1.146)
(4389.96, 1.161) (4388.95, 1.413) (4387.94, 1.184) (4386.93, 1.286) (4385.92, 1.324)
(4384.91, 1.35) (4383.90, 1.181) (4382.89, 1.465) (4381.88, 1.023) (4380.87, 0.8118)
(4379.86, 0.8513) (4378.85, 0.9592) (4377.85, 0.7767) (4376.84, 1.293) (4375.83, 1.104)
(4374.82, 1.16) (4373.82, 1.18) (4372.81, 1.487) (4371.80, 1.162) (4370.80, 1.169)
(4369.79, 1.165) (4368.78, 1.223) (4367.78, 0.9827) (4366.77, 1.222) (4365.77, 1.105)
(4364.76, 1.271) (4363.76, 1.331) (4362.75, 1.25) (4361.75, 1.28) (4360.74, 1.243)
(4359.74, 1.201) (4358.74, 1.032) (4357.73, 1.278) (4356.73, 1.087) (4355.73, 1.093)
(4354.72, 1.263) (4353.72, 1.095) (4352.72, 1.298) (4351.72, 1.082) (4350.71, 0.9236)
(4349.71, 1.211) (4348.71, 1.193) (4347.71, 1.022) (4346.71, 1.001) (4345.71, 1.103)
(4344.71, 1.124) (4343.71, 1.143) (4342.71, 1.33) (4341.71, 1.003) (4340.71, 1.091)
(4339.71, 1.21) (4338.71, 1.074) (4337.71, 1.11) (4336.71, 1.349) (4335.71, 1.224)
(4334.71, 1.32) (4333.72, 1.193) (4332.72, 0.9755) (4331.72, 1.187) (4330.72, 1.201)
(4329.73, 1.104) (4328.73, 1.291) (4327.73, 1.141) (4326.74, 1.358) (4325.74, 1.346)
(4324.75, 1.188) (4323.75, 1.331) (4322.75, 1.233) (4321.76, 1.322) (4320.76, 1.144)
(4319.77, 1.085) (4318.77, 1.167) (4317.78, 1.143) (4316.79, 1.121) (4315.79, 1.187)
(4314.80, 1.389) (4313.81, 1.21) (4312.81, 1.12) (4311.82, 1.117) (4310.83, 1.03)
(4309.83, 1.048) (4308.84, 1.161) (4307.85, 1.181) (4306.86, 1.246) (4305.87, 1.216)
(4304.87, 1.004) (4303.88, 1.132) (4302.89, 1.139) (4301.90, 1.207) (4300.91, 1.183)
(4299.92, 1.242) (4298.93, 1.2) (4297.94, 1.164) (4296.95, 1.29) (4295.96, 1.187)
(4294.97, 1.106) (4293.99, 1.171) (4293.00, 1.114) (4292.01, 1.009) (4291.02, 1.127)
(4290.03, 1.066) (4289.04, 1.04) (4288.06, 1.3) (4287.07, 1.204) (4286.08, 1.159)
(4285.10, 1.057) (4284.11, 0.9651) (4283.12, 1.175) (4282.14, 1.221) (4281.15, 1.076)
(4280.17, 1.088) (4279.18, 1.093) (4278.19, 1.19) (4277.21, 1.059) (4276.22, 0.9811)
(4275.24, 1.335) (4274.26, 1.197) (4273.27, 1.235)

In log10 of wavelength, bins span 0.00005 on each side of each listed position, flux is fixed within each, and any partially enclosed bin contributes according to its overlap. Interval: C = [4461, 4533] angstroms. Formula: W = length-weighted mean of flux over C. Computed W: 1.08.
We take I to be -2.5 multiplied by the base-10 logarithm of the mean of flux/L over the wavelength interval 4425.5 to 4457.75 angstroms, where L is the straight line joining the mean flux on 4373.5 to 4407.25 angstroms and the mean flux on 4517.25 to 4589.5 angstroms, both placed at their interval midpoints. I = 0.13 mag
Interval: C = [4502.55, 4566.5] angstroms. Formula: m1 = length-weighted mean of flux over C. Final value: 1.1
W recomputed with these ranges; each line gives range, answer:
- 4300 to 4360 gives 1.17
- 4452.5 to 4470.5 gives 0.96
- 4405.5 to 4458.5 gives 0.992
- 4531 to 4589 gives 1.11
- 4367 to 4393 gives 1.16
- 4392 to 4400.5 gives 1.07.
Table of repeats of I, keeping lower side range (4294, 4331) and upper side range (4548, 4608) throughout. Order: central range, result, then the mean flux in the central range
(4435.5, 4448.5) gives 0.20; 0.957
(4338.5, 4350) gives 0.05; 1.13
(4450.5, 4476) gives 0.17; 0.982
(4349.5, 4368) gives 0.00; 1.17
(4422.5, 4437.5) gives 0.12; 1.03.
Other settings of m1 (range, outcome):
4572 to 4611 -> 1.13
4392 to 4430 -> 1.04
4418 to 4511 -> 1.04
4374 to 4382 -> 1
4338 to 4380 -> 1.15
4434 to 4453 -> 0.98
